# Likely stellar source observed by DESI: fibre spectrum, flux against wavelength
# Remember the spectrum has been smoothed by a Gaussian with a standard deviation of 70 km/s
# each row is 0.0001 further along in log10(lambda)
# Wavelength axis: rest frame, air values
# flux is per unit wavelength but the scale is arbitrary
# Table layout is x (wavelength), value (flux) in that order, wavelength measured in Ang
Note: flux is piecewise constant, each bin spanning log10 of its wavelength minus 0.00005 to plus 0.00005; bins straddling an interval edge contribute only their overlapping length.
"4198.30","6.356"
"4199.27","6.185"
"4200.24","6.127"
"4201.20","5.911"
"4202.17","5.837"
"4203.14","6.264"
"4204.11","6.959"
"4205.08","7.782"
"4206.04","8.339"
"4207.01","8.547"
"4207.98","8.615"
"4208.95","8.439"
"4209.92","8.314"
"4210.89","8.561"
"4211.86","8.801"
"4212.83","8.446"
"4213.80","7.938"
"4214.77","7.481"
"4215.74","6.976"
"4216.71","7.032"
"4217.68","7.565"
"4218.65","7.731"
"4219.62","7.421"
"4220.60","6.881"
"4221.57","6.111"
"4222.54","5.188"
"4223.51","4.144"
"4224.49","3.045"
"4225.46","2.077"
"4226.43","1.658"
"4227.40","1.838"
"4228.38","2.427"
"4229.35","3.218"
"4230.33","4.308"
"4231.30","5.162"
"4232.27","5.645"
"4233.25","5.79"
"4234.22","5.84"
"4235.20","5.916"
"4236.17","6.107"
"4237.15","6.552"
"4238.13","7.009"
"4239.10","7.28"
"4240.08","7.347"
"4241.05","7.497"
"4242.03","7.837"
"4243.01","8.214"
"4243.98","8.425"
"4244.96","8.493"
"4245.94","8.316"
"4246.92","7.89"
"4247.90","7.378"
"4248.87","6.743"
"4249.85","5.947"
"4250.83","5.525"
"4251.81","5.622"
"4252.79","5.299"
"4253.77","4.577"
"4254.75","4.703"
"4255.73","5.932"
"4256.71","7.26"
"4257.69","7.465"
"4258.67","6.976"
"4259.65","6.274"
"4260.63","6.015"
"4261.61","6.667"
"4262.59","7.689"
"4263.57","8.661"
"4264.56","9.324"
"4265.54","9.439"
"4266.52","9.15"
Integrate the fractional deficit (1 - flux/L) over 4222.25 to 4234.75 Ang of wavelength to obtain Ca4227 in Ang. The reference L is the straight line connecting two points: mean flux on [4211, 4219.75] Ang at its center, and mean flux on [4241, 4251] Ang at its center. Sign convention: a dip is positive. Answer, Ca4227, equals 6.2 Ang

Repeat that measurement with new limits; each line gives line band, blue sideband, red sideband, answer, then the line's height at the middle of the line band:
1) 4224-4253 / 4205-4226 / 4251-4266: 4.4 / 6.89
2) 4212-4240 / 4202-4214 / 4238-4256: 6.8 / 7.45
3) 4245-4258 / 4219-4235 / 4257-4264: -0.1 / 6.4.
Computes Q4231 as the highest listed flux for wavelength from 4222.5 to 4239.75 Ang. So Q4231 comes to 7.28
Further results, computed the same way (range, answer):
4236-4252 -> 8.493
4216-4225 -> 7.731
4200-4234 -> 8.801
